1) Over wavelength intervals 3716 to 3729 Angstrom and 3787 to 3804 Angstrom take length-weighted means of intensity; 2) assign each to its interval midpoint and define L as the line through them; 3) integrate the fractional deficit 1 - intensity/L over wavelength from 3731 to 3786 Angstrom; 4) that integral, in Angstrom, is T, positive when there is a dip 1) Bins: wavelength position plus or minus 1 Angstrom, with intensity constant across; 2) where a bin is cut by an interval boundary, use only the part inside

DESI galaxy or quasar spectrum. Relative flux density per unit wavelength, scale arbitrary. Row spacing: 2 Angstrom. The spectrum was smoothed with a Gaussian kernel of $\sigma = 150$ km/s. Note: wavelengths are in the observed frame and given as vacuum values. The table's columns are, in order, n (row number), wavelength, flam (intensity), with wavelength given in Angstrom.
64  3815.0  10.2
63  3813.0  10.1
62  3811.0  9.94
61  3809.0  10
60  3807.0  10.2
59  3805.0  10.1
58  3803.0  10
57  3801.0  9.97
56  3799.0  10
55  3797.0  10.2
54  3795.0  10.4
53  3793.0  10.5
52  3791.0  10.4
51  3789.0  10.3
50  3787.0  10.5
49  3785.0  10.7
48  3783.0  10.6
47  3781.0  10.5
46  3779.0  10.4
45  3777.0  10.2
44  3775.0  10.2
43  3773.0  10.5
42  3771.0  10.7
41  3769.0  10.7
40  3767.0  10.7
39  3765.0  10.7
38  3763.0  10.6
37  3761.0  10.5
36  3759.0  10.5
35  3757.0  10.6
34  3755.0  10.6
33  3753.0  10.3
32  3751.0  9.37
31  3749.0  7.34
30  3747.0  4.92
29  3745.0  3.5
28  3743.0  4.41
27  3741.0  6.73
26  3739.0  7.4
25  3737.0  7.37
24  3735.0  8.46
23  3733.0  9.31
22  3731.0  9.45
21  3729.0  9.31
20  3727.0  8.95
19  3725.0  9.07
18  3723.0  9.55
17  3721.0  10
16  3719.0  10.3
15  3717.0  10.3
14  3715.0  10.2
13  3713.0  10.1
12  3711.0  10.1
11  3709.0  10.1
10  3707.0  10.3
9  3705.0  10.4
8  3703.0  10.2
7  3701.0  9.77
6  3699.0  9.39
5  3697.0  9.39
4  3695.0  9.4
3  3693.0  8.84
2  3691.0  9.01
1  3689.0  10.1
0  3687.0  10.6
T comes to 4.3 Angstrom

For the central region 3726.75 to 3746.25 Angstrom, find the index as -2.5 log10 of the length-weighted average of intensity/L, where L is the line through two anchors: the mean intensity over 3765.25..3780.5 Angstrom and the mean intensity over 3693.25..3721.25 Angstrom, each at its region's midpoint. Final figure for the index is 0.35 mag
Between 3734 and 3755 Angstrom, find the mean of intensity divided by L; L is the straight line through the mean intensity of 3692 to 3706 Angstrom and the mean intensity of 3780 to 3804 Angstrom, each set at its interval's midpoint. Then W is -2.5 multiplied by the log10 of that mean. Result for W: 0.36 mag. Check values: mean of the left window 9.63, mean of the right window 10.3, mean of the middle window 7.15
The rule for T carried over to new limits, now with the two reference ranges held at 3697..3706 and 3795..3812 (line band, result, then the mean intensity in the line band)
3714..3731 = 0.4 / 9.69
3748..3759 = 0.3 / 9.72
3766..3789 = -1.1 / 10.5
